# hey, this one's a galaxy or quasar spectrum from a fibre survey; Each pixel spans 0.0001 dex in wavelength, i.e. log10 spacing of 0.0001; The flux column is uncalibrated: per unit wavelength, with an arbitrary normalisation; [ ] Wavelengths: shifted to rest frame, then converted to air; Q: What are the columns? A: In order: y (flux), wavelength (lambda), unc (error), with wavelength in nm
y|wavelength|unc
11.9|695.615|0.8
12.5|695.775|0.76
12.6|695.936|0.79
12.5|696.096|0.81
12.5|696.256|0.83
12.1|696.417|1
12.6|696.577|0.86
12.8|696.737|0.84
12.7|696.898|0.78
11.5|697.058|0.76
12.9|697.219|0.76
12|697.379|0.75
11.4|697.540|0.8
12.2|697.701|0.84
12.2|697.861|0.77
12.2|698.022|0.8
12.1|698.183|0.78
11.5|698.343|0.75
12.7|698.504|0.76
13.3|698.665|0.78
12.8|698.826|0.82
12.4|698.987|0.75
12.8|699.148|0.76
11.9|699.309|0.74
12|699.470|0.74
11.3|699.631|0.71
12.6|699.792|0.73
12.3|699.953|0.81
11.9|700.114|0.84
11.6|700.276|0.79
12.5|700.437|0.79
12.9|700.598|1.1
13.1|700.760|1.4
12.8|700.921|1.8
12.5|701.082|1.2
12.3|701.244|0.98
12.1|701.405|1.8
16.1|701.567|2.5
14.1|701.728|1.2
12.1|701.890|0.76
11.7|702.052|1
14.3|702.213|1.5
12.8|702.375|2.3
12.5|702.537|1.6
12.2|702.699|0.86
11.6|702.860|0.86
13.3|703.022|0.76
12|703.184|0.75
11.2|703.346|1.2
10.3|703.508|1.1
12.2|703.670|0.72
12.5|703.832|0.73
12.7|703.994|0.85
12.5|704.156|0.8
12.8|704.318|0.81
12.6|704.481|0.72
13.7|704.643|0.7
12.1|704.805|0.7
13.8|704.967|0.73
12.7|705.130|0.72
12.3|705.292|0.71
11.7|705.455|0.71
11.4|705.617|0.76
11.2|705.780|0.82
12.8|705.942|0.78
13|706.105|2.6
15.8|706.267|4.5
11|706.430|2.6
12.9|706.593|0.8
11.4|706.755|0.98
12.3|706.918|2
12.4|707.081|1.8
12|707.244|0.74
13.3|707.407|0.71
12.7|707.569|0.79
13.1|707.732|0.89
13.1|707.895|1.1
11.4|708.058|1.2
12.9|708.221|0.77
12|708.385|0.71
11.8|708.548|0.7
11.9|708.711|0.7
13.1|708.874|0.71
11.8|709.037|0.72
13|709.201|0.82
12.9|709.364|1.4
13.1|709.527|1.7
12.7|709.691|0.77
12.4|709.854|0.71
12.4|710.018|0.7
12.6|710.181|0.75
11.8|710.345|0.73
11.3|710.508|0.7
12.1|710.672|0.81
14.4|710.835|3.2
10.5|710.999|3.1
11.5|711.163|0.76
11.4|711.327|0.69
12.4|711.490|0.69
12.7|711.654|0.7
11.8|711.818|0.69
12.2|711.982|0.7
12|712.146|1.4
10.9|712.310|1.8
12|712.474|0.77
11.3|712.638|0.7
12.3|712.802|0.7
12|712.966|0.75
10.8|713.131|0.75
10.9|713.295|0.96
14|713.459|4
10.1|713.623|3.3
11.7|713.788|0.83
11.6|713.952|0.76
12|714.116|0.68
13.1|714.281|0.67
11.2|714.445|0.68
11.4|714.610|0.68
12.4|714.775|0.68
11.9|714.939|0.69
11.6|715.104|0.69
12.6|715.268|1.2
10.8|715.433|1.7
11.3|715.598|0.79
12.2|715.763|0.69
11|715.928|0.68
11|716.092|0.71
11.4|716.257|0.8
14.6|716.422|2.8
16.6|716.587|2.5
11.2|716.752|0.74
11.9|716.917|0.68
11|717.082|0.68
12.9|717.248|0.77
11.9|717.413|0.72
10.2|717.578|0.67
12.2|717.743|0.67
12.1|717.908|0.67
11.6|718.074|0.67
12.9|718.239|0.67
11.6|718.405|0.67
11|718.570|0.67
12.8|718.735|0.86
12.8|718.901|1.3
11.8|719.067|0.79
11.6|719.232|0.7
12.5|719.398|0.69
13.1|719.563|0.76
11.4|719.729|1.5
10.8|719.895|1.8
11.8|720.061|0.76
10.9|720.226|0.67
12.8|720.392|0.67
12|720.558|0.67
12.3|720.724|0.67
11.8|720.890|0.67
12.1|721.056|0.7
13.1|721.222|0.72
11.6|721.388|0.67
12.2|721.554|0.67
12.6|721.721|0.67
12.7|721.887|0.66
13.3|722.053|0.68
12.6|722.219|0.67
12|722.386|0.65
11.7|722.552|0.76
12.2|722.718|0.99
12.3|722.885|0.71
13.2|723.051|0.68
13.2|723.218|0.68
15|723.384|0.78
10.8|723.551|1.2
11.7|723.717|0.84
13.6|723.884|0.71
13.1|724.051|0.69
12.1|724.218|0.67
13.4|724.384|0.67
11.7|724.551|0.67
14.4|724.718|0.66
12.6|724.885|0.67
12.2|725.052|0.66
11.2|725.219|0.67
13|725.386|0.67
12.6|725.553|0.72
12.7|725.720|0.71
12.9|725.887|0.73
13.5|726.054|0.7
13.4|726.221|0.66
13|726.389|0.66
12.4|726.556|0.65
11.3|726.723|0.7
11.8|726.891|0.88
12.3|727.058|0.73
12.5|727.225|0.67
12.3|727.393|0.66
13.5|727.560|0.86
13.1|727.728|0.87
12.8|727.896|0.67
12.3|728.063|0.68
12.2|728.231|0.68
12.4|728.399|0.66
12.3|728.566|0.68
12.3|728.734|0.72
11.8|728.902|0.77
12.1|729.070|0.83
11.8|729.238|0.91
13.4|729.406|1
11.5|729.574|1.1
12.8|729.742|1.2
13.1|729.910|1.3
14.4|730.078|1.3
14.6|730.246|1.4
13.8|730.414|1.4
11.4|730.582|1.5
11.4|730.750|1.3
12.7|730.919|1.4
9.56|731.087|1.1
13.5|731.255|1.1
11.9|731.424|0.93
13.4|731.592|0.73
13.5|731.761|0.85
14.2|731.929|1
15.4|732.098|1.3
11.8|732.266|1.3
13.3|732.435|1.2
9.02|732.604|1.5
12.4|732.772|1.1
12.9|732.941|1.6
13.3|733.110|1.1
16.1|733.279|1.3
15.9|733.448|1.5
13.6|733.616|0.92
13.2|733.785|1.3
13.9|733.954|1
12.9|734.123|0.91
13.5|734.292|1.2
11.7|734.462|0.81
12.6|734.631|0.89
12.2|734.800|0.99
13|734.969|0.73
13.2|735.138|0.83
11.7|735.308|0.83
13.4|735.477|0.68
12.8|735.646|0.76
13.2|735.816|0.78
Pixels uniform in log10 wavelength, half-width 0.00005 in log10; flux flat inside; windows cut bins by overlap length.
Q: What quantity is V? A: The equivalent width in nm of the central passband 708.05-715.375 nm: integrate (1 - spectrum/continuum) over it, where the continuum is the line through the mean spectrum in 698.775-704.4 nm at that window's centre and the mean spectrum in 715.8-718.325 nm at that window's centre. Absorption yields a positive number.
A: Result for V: 0.14 nm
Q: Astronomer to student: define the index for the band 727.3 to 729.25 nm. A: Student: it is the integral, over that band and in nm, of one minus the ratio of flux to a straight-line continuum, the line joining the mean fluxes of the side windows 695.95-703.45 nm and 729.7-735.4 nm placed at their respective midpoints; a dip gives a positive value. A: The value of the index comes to 0.07 nm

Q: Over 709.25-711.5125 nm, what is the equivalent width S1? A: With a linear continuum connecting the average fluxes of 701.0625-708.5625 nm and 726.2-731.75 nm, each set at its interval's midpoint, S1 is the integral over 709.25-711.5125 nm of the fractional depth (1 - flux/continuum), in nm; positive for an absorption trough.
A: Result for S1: 0.05 nm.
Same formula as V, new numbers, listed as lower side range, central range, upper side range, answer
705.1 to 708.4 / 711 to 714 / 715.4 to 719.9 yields 0.13 nm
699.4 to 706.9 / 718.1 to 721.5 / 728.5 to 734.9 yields 0.18 nm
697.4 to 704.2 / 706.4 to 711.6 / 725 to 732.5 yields 0.07 nm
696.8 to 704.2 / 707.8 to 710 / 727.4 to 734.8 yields 0.01 nm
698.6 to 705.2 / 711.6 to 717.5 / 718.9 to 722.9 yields 0.16 nm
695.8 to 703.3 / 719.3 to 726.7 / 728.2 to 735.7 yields 0.16 nm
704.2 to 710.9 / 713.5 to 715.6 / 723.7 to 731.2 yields 0.14 nm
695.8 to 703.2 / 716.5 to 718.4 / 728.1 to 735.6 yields 0.07 nm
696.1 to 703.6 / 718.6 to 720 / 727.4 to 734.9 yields 0.07 nm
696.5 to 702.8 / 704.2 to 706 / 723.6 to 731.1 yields 0.01 nm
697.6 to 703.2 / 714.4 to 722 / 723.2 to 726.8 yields 0.38 nm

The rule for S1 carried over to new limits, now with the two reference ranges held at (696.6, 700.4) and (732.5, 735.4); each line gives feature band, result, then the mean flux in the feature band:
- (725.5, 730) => 0.12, 12.5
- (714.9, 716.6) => 0.07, 12.1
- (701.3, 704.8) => -0.08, 12.6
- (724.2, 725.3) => 0.02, 12.5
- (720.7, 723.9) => 0.07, 12.5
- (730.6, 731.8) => 0.07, 12.2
